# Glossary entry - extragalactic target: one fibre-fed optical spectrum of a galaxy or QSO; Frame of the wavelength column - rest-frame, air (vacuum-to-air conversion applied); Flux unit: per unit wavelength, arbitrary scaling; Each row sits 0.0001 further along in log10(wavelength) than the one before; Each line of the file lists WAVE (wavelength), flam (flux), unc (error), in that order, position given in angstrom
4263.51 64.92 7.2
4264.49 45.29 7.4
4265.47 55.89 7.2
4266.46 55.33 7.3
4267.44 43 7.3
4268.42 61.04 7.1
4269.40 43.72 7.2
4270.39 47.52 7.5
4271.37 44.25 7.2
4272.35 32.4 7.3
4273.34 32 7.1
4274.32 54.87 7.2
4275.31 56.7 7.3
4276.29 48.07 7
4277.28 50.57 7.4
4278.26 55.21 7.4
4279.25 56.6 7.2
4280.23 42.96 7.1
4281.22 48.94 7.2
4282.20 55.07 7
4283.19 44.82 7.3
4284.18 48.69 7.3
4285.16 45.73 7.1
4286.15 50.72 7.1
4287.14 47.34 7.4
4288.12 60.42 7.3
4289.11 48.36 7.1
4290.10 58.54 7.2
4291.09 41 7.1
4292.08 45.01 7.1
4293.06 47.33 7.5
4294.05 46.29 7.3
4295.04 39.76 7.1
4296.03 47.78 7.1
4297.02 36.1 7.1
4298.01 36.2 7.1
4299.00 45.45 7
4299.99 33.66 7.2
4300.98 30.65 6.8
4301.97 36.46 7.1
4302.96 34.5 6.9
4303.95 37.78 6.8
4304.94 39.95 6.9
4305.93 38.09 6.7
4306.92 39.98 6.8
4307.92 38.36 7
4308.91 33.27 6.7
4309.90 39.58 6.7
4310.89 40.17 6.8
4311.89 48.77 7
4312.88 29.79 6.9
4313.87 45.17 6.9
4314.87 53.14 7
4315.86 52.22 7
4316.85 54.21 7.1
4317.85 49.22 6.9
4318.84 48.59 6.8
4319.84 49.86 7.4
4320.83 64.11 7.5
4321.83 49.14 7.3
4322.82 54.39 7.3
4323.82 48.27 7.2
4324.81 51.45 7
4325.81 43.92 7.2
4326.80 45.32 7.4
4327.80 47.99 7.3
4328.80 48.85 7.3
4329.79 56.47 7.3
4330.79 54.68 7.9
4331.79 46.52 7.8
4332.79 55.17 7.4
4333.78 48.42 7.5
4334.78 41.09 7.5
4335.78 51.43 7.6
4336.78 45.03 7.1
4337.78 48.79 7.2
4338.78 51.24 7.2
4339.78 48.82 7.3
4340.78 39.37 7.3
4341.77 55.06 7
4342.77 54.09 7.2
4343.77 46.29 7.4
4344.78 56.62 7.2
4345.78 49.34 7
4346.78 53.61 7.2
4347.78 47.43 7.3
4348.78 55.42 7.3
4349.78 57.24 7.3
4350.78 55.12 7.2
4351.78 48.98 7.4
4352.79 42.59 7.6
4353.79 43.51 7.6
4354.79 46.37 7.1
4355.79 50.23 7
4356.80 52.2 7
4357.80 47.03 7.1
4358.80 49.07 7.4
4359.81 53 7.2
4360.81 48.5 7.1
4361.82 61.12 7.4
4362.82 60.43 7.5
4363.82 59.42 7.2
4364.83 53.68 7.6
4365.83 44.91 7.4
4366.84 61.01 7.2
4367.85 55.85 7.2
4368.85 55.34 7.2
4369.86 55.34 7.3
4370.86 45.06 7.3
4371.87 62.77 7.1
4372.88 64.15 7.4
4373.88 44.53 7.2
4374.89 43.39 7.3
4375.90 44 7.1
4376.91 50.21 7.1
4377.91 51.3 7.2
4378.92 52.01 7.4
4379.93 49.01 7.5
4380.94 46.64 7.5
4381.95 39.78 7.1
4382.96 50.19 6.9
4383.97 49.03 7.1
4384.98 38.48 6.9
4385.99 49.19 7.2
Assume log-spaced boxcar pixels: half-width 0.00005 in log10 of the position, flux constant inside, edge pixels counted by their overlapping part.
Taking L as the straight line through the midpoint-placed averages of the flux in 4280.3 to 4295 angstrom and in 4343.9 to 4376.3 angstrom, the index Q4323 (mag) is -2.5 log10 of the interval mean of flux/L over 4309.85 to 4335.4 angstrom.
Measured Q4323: 0.03 mag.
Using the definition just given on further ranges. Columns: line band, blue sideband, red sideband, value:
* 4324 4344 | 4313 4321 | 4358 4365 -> 0.07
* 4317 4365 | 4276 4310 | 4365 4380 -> -0.04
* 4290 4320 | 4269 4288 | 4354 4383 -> 0.16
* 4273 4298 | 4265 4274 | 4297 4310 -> -0.15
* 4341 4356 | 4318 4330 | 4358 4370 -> 0.05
